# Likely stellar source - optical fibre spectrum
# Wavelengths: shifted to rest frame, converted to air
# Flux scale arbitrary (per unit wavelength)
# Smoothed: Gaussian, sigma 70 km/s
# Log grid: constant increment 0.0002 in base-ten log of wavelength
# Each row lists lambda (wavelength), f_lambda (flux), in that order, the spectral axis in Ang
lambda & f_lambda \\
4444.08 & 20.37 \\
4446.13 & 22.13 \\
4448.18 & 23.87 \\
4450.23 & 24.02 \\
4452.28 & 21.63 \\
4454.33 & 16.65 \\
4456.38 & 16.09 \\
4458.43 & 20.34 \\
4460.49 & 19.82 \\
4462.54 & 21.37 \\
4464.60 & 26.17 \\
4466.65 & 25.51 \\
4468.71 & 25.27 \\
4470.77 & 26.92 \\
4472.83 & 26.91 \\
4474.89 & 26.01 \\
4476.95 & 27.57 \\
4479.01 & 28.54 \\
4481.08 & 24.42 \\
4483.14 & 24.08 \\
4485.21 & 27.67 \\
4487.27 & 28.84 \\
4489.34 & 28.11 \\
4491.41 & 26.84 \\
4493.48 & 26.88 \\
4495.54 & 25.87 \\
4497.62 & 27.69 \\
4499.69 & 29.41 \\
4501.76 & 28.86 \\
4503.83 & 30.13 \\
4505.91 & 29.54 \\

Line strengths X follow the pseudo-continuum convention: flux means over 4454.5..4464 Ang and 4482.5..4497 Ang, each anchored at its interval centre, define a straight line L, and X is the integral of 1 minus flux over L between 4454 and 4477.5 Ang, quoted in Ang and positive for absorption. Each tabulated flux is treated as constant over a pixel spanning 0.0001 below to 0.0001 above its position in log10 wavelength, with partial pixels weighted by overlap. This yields -2.4 Ang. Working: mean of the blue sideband 19.5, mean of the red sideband 27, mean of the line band 23.3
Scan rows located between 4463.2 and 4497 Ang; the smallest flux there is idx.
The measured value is 24.08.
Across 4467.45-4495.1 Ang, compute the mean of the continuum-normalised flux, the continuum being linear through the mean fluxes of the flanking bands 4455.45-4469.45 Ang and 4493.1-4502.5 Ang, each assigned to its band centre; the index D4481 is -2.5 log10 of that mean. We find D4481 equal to -0.07 mag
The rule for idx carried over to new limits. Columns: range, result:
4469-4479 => 26.01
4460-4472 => 19.82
